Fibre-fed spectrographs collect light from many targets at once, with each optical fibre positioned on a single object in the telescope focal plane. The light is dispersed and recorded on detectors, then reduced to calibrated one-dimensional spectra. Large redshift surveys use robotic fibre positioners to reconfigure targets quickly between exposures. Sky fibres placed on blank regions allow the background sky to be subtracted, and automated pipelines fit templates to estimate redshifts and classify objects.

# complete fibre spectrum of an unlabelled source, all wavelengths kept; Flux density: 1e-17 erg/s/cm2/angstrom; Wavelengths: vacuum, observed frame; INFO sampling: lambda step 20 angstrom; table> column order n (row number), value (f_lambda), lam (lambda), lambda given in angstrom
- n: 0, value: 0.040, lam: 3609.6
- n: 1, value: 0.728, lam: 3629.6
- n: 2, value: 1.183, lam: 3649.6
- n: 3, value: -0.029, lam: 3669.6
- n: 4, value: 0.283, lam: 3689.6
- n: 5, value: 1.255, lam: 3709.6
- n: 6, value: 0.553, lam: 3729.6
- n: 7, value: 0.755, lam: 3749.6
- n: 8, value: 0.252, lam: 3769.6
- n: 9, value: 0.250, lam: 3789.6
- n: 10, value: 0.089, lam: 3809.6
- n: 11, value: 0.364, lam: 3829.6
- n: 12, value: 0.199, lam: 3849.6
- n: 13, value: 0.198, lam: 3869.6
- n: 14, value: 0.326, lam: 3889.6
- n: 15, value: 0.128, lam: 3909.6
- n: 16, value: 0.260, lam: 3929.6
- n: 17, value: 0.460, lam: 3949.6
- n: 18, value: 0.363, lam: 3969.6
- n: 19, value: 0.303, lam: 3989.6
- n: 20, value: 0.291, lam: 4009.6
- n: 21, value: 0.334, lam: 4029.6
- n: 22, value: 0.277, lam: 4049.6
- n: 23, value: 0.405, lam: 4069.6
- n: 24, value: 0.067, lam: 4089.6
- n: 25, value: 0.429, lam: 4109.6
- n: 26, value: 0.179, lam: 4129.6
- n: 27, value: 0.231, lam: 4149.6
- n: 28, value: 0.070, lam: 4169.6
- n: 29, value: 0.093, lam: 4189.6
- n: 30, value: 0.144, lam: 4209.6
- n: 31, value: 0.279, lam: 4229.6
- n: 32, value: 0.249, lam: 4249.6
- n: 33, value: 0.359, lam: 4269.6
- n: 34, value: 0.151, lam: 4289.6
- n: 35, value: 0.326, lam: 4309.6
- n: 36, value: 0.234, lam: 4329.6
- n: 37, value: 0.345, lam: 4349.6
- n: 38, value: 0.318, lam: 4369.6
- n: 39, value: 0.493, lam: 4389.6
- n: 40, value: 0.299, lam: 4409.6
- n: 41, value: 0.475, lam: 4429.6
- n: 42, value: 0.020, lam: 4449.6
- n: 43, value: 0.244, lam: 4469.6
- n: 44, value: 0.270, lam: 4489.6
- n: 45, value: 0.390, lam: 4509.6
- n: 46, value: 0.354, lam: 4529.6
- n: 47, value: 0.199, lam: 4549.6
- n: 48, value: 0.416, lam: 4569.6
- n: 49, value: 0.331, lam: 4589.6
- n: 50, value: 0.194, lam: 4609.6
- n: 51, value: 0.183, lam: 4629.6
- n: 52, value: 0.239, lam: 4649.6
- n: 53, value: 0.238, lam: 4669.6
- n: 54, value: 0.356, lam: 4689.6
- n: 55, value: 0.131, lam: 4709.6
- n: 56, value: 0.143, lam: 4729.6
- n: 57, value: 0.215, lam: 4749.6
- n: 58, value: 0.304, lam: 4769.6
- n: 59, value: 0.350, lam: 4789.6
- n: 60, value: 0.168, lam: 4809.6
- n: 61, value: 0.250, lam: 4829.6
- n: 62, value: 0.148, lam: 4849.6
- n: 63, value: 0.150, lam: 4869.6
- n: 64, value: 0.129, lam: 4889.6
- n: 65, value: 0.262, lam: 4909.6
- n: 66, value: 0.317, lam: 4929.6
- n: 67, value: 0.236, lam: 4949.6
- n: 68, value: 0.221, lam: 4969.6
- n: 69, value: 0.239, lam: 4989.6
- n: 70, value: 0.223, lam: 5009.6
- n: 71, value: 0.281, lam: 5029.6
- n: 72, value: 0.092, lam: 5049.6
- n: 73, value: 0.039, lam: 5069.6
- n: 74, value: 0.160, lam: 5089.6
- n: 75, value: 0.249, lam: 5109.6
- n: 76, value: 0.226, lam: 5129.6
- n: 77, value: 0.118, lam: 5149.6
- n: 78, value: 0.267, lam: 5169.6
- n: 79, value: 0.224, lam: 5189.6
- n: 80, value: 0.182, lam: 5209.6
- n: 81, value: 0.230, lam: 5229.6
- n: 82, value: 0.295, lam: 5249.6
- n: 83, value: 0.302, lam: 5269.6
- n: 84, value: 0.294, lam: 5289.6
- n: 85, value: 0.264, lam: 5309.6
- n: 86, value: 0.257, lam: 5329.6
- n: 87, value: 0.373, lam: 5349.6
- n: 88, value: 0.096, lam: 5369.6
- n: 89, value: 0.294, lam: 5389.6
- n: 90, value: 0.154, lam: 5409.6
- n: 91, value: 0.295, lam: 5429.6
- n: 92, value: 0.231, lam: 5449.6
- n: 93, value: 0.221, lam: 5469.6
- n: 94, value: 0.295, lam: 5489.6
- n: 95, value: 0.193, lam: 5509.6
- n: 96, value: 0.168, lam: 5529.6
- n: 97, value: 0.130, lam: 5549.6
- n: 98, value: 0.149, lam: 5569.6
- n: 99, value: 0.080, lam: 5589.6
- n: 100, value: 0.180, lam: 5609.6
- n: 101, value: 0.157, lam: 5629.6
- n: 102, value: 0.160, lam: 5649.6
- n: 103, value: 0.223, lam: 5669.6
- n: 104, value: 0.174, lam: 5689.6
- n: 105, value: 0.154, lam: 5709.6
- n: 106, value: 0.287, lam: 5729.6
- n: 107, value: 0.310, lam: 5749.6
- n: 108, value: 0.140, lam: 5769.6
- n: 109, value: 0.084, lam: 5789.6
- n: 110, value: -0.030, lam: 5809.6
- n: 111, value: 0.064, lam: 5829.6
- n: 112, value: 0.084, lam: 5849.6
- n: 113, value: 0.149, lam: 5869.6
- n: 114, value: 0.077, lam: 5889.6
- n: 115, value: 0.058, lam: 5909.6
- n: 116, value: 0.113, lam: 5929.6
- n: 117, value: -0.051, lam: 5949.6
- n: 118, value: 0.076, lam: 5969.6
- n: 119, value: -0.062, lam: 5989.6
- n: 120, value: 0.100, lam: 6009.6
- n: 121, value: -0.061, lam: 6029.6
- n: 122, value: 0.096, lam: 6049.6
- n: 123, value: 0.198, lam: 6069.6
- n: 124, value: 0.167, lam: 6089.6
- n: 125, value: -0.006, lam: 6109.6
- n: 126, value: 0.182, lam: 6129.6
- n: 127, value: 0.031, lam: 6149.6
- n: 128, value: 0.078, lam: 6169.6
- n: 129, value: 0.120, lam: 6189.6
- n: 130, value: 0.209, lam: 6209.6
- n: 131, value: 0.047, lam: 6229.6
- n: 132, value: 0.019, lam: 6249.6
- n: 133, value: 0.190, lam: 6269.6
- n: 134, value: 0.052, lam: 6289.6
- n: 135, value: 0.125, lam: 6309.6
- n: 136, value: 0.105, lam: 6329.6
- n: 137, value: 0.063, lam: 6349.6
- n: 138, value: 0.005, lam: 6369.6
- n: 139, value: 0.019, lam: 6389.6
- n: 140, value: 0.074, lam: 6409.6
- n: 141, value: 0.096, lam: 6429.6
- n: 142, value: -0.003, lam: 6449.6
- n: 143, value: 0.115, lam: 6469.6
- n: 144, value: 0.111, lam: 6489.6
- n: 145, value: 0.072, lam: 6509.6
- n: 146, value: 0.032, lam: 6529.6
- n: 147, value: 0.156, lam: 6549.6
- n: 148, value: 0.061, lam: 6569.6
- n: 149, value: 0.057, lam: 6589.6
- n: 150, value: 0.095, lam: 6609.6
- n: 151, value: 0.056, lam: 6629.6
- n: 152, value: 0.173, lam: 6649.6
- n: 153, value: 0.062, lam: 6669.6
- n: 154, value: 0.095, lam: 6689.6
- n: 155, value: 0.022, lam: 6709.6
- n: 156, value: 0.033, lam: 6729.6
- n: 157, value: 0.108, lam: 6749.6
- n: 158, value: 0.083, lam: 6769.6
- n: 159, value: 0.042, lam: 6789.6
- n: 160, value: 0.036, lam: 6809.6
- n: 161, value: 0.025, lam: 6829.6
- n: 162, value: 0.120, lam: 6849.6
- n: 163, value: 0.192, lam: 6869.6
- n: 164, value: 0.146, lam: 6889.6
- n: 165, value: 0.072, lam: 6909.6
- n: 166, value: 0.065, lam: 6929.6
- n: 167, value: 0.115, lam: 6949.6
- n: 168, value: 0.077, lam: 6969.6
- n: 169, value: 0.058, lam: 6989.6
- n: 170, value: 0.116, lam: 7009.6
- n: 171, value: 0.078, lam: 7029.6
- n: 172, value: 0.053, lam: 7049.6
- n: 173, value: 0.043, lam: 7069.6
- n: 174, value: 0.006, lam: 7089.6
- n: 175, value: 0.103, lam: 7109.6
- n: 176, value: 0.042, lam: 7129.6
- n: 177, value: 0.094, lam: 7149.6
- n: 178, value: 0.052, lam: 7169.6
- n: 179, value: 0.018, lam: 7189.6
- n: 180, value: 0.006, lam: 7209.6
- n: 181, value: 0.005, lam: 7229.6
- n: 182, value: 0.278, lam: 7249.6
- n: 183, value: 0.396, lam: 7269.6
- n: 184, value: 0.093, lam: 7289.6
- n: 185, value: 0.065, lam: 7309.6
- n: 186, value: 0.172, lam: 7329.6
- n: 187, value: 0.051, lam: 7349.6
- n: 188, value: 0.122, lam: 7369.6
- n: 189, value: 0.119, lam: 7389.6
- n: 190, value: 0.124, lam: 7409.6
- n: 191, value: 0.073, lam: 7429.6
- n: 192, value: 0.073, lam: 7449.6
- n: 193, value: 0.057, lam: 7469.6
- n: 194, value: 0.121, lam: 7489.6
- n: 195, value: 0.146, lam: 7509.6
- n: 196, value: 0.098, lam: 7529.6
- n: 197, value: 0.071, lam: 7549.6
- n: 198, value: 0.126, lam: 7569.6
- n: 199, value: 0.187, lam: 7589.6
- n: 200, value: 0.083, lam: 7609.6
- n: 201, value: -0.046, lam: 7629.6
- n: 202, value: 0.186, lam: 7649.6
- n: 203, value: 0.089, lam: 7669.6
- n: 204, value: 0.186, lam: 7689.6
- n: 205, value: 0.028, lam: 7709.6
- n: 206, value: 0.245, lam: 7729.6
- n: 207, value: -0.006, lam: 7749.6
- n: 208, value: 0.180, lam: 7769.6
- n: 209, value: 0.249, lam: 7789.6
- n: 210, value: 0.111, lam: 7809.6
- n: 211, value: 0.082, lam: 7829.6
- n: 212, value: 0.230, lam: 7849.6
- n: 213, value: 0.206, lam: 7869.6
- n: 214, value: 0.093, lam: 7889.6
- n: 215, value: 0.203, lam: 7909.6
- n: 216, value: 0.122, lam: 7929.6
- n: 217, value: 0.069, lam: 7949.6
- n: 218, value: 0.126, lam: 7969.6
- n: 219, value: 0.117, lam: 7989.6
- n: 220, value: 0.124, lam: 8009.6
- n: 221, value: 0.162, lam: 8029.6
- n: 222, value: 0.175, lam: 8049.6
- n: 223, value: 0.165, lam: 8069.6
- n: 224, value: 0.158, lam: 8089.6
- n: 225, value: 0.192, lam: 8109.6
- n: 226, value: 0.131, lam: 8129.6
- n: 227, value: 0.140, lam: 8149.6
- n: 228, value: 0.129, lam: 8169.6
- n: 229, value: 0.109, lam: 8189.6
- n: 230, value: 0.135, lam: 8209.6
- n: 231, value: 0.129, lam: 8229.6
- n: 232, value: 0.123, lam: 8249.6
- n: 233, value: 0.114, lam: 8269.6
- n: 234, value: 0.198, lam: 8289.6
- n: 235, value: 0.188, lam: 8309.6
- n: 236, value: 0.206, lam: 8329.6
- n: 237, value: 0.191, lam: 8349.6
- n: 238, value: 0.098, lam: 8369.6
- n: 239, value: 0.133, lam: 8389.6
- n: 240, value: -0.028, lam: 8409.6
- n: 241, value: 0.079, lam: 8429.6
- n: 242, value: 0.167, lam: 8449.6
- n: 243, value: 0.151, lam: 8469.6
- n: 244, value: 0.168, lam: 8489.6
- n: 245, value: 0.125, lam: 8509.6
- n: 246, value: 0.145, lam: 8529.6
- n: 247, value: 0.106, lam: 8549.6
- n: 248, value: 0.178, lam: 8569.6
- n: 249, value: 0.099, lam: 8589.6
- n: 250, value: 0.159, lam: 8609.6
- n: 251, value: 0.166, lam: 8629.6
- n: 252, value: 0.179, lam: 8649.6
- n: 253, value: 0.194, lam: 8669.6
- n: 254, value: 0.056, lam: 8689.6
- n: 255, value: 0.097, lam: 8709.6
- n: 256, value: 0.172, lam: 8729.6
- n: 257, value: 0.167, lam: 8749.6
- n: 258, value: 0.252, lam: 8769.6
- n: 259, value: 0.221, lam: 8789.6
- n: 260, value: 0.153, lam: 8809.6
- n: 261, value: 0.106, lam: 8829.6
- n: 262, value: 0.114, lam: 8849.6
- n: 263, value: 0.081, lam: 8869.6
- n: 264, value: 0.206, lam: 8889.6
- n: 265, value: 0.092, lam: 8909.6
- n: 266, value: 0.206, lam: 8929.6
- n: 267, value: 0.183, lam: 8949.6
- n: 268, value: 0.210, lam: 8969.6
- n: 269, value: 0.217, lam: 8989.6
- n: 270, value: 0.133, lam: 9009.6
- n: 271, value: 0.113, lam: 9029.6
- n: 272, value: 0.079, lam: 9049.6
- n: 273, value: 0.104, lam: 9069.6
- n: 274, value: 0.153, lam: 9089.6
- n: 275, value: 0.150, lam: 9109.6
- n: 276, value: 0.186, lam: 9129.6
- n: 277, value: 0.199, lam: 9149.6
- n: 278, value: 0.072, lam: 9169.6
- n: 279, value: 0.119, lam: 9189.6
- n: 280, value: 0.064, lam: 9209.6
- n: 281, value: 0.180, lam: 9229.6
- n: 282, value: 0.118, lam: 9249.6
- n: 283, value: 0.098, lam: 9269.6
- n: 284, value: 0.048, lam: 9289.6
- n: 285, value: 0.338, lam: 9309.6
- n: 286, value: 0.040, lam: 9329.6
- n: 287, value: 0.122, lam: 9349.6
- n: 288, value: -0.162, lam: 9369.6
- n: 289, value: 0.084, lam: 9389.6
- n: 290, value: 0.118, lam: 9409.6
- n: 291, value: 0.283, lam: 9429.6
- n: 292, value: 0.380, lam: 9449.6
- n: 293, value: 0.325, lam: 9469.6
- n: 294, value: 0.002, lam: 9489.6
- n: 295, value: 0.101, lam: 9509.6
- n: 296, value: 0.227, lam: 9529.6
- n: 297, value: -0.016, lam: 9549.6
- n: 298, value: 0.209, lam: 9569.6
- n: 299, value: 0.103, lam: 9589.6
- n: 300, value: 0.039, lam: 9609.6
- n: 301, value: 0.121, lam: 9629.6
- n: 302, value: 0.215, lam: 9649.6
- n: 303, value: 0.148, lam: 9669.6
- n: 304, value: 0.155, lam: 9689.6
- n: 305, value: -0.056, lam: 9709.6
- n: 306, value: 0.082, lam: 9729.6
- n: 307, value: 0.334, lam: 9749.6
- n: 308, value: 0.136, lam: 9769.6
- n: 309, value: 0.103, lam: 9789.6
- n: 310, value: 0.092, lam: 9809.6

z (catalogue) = 0.947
